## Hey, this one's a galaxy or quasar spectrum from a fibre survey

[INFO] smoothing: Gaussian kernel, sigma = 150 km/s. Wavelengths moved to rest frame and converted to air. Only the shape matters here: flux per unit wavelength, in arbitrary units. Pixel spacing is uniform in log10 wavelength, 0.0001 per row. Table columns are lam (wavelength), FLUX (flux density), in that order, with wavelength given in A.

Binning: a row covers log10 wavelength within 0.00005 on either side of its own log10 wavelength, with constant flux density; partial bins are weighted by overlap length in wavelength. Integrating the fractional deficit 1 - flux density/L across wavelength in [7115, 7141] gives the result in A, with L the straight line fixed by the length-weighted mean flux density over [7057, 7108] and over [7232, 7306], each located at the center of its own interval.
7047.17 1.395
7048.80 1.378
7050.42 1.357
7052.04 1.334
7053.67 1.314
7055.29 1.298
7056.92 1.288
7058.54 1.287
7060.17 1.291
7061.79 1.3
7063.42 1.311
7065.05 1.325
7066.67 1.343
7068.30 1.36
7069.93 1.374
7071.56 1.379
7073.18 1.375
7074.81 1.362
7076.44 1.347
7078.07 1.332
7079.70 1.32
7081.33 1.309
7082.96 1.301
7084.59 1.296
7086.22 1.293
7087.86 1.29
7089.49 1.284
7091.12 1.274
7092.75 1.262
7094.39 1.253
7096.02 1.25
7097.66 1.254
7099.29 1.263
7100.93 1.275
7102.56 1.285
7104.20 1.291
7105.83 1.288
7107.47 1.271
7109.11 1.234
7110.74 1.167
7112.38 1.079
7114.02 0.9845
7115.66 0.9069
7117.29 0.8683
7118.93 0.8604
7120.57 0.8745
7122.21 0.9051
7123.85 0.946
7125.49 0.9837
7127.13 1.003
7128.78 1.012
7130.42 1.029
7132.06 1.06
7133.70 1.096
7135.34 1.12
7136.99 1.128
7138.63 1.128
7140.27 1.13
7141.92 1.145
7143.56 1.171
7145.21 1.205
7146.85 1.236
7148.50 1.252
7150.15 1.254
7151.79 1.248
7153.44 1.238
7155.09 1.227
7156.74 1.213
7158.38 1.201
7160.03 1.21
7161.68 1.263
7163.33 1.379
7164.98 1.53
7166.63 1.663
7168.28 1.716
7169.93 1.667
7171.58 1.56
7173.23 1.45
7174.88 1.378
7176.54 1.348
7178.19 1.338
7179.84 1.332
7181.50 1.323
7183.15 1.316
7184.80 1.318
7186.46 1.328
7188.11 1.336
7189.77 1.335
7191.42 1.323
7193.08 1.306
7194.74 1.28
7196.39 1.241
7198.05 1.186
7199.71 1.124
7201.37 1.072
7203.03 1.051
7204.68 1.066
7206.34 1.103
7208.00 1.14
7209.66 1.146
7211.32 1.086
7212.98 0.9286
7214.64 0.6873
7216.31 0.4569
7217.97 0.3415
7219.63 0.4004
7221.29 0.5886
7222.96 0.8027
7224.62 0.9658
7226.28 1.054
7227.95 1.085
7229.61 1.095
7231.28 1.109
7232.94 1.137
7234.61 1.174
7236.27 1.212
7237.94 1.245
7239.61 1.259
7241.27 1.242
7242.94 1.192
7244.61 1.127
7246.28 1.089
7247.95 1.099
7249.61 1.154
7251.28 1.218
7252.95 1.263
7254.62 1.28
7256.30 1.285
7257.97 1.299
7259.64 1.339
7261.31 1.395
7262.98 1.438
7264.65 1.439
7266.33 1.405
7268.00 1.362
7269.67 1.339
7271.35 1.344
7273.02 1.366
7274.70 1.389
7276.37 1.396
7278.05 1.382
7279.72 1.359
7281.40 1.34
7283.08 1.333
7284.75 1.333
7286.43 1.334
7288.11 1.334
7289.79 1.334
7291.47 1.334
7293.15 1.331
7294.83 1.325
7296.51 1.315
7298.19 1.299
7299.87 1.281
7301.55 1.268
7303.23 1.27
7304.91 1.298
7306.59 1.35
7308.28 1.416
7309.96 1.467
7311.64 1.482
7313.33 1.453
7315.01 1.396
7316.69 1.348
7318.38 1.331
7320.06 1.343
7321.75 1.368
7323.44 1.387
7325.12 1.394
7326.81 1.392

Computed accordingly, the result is 6.0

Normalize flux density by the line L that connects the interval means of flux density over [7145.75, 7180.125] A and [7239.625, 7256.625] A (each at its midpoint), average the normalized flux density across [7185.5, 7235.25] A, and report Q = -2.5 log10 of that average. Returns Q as 0.23 mag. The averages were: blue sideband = 1.37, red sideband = 1.2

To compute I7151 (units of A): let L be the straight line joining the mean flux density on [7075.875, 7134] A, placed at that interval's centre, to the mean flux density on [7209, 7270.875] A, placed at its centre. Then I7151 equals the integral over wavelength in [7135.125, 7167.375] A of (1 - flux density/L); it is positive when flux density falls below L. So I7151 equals -3.1 A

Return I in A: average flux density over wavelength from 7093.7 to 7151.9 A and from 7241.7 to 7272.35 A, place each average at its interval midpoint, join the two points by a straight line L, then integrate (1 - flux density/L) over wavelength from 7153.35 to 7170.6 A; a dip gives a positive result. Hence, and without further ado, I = -3.3 A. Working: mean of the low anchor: 1.12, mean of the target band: 1.4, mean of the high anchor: 1.28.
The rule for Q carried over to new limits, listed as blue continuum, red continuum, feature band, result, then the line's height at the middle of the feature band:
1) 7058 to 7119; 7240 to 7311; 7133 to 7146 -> 0.12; 1.27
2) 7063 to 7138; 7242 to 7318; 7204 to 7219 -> 0.41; 1.27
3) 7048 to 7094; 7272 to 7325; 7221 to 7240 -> 0.25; 1.34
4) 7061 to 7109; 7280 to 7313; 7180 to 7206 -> 0.07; 1.32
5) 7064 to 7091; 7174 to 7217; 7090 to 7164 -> 0.10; 1.27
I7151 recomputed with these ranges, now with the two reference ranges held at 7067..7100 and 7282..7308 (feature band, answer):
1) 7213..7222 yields 5.35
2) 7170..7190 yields -0.95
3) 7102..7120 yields 2.80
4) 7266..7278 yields -0.49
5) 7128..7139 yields 1.94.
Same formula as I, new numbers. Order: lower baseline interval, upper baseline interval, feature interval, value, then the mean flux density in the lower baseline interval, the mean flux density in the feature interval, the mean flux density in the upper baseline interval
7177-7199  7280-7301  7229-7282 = 1.7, 1.3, 1.27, 1.32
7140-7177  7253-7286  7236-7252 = 2.0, 1.34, 1.18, 1.36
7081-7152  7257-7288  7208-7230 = 8.0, 1.15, 0.825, 1.37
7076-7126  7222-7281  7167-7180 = -3.0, 1.18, 1.49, 1.24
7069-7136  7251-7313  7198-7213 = 2.1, 1.18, 1.09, 1.35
